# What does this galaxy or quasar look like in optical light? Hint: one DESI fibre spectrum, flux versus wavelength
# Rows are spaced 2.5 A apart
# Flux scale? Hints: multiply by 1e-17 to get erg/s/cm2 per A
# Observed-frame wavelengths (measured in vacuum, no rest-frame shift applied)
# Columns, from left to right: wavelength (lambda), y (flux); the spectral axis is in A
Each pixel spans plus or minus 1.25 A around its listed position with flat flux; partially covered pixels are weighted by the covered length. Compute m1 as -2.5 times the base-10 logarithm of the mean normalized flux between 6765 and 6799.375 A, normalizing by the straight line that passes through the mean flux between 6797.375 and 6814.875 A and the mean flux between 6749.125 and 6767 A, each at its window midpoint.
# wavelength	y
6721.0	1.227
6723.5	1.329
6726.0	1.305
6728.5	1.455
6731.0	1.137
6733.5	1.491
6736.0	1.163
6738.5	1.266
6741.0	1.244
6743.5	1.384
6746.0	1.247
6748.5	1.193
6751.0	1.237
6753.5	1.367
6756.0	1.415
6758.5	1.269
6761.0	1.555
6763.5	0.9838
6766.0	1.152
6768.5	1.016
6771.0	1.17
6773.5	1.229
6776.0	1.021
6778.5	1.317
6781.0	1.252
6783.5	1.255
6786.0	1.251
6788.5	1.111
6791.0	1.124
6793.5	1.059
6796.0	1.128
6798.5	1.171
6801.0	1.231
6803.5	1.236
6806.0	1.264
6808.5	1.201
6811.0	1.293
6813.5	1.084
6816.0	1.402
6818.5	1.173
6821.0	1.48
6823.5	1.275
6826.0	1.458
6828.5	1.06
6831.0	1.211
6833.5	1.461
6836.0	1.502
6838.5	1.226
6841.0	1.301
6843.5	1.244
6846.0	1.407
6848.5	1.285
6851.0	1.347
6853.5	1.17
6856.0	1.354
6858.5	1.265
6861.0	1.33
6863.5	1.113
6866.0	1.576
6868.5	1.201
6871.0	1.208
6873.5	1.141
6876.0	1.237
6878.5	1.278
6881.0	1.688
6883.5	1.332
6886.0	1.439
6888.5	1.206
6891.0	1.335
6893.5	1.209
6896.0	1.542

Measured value 0.08 mag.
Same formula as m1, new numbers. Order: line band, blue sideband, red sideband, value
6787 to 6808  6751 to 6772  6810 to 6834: 0.09 mag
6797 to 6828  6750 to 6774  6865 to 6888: 0.01 mag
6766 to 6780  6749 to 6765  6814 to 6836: 0.13 mag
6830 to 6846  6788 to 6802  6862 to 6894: -0.09 mag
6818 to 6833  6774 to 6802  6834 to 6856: -0.02 mag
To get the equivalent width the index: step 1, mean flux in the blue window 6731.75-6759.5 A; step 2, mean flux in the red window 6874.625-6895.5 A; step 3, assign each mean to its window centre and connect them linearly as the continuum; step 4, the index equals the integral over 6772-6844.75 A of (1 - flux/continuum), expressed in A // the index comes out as 4.2 A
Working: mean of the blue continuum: 1.3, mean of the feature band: 1.24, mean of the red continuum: 1.35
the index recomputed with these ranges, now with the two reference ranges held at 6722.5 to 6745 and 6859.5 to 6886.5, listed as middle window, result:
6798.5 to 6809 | 0.7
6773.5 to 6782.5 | 0.7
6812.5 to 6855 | 0.5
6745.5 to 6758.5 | 0.2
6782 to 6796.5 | 1.7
